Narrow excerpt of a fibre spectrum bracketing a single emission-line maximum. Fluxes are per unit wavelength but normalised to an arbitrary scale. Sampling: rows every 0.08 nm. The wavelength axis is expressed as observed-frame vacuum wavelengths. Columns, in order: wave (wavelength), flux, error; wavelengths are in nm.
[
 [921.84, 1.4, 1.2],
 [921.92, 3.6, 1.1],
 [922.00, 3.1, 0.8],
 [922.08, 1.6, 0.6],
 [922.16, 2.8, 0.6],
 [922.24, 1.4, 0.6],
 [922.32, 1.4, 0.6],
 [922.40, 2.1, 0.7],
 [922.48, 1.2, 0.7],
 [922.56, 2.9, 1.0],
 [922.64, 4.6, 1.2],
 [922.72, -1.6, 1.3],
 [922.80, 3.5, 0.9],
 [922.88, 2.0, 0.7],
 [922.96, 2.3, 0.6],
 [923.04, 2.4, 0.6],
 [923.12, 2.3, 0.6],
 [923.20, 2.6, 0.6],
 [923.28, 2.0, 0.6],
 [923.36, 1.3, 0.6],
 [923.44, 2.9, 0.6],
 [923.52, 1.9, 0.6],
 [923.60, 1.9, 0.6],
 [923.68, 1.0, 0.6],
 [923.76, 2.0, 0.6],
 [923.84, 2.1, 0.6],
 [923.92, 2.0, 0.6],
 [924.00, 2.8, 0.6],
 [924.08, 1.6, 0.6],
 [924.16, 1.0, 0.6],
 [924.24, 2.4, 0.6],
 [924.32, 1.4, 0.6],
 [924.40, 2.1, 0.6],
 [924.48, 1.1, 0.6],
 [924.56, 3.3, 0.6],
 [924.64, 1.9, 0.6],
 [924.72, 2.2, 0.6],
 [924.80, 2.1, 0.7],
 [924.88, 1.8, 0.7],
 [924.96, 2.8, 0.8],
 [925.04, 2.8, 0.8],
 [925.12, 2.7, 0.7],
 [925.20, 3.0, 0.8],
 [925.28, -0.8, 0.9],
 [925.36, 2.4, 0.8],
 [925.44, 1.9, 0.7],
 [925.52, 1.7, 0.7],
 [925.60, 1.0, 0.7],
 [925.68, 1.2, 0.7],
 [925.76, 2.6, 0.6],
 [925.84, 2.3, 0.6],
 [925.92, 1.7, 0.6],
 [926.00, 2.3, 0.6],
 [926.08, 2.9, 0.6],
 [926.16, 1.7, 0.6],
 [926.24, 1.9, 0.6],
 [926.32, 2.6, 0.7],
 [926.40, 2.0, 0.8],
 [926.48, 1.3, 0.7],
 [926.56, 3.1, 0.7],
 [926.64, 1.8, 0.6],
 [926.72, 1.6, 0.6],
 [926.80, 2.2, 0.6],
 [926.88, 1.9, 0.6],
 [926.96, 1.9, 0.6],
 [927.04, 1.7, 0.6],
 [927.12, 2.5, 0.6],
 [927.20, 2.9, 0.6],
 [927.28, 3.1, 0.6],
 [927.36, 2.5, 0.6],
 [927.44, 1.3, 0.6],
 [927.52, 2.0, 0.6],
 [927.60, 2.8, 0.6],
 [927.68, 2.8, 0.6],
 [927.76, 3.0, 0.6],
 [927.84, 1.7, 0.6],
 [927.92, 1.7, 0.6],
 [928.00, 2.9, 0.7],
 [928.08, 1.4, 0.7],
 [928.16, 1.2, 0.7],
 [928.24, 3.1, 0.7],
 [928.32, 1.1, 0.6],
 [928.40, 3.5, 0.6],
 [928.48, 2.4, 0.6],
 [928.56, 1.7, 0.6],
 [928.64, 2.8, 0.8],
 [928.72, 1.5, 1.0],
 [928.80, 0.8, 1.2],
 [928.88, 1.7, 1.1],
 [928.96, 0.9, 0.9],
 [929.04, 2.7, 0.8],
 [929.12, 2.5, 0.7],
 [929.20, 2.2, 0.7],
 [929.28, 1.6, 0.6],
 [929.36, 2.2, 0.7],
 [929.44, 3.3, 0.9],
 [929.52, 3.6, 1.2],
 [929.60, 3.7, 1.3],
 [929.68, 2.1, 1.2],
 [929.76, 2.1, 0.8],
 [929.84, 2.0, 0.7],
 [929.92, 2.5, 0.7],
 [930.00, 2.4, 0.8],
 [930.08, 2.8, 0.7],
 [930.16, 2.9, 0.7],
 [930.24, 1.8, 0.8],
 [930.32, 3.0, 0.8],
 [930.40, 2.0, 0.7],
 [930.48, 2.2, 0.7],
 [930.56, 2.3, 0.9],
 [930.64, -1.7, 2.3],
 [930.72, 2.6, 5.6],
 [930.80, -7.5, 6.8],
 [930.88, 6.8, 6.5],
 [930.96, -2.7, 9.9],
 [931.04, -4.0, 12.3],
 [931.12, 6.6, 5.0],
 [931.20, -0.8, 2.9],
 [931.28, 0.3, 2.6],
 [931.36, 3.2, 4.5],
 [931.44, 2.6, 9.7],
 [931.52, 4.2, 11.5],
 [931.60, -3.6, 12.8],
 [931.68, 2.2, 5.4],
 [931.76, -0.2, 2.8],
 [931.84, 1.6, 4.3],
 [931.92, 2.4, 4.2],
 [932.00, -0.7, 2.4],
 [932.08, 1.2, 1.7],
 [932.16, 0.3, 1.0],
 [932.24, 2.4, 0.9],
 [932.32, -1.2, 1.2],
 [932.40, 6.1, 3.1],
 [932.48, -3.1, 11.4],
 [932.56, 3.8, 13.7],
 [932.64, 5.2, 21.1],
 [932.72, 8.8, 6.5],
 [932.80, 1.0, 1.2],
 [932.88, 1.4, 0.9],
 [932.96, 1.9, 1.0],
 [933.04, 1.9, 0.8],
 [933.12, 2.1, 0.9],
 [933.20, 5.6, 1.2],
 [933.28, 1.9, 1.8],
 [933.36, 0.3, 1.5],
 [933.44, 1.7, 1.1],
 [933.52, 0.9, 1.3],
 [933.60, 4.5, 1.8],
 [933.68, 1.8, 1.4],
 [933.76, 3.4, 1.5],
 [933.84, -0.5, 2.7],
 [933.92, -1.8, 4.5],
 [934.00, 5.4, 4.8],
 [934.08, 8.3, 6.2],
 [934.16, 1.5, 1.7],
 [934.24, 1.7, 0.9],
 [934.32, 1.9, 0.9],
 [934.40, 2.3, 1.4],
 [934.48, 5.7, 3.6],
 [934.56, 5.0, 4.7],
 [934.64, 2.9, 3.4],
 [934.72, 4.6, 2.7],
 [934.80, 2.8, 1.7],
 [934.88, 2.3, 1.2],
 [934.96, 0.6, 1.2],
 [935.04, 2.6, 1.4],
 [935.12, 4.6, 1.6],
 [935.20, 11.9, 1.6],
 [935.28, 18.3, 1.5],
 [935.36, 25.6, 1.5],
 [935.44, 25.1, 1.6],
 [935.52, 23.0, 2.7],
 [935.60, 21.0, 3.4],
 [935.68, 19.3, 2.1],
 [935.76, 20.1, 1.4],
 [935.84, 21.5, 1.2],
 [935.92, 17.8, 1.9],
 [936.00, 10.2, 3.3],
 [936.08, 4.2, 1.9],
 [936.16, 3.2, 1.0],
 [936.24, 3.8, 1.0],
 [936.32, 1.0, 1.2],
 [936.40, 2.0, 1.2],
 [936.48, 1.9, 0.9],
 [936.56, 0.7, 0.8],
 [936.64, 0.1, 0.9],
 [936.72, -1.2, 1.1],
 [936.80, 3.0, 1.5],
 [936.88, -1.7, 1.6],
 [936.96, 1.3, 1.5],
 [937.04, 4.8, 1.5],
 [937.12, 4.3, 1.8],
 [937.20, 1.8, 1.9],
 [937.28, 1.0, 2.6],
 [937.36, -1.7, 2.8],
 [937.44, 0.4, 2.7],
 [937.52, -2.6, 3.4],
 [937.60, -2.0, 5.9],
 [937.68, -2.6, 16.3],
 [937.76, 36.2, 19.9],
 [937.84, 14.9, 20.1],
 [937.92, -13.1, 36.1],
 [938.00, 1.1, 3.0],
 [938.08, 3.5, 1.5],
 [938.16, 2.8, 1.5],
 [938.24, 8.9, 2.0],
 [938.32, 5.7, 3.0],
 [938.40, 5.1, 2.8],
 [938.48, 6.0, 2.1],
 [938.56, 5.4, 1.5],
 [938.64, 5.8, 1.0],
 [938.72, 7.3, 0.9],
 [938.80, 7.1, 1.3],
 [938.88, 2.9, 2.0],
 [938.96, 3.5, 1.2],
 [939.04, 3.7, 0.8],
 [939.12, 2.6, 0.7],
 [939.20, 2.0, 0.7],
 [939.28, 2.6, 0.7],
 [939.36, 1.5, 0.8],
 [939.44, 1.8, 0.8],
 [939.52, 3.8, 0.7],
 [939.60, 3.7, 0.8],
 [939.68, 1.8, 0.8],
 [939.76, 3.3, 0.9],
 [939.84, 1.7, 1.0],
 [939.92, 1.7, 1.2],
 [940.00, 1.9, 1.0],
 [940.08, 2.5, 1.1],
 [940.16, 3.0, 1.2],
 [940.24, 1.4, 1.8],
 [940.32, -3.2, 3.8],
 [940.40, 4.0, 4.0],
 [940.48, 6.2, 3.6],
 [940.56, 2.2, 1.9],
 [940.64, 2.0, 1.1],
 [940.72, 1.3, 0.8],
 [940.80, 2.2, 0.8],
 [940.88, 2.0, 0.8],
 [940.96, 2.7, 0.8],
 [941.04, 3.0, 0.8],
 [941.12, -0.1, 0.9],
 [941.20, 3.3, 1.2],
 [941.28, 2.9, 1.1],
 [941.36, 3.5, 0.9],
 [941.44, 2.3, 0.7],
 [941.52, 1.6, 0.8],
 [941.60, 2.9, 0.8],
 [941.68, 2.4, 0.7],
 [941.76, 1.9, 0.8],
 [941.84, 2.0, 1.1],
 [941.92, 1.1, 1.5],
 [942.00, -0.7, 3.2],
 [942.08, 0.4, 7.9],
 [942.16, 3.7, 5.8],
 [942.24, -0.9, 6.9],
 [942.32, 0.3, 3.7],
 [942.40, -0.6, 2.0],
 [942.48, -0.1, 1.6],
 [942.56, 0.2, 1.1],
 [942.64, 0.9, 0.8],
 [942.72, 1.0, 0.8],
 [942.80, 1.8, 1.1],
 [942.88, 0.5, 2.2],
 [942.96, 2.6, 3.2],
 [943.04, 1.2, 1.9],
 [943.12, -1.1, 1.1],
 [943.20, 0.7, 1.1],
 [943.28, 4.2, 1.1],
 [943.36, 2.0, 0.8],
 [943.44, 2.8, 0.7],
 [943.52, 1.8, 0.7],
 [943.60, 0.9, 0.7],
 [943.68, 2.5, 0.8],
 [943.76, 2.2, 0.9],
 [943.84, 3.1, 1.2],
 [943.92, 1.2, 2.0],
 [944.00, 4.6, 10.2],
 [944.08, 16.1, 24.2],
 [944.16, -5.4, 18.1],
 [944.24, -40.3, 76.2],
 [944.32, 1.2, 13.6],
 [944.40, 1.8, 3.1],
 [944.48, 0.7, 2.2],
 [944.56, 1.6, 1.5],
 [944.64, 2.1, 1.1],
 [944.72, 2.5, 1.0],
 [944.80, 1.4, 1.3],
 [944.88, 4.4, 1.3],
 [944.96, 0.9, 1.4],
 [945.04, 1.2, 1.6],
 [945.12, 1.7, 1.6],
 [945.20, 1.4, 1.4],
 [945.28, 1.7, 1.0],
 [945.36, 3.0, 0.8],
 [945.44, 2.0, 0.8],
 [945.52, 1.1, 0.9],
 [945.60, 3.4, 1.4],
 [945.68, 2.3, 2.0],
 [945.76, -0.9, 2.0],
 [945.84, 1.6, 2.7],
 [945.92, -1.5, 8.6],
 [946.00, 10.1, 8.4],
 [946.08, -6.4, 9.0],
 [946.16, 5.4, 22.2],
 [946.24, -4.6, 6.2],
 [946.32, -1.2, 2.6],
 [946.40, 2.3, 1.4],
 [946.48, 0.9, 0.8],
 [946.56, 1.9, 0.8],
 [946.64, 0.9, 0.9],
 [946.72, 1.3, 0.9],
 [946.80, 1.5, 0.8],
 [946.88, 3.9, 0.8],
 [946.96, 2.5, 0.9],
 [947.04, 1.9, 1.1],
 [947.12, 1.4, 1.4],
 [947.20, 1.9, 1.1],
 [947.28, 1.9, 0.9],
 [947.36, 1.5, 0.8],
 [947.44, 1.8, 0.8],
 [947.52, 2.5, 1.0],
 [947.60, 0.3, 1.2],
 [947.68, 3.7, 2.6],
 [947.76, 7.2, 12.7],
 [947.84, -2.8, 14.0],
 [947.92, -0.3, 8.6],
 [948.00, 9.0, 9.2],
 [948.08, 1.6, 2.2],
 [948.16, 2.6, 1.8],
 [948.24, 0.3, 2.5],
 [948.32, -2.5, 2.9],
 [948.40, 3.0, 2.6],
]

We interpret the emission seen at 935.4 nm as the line H-alpha 6563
